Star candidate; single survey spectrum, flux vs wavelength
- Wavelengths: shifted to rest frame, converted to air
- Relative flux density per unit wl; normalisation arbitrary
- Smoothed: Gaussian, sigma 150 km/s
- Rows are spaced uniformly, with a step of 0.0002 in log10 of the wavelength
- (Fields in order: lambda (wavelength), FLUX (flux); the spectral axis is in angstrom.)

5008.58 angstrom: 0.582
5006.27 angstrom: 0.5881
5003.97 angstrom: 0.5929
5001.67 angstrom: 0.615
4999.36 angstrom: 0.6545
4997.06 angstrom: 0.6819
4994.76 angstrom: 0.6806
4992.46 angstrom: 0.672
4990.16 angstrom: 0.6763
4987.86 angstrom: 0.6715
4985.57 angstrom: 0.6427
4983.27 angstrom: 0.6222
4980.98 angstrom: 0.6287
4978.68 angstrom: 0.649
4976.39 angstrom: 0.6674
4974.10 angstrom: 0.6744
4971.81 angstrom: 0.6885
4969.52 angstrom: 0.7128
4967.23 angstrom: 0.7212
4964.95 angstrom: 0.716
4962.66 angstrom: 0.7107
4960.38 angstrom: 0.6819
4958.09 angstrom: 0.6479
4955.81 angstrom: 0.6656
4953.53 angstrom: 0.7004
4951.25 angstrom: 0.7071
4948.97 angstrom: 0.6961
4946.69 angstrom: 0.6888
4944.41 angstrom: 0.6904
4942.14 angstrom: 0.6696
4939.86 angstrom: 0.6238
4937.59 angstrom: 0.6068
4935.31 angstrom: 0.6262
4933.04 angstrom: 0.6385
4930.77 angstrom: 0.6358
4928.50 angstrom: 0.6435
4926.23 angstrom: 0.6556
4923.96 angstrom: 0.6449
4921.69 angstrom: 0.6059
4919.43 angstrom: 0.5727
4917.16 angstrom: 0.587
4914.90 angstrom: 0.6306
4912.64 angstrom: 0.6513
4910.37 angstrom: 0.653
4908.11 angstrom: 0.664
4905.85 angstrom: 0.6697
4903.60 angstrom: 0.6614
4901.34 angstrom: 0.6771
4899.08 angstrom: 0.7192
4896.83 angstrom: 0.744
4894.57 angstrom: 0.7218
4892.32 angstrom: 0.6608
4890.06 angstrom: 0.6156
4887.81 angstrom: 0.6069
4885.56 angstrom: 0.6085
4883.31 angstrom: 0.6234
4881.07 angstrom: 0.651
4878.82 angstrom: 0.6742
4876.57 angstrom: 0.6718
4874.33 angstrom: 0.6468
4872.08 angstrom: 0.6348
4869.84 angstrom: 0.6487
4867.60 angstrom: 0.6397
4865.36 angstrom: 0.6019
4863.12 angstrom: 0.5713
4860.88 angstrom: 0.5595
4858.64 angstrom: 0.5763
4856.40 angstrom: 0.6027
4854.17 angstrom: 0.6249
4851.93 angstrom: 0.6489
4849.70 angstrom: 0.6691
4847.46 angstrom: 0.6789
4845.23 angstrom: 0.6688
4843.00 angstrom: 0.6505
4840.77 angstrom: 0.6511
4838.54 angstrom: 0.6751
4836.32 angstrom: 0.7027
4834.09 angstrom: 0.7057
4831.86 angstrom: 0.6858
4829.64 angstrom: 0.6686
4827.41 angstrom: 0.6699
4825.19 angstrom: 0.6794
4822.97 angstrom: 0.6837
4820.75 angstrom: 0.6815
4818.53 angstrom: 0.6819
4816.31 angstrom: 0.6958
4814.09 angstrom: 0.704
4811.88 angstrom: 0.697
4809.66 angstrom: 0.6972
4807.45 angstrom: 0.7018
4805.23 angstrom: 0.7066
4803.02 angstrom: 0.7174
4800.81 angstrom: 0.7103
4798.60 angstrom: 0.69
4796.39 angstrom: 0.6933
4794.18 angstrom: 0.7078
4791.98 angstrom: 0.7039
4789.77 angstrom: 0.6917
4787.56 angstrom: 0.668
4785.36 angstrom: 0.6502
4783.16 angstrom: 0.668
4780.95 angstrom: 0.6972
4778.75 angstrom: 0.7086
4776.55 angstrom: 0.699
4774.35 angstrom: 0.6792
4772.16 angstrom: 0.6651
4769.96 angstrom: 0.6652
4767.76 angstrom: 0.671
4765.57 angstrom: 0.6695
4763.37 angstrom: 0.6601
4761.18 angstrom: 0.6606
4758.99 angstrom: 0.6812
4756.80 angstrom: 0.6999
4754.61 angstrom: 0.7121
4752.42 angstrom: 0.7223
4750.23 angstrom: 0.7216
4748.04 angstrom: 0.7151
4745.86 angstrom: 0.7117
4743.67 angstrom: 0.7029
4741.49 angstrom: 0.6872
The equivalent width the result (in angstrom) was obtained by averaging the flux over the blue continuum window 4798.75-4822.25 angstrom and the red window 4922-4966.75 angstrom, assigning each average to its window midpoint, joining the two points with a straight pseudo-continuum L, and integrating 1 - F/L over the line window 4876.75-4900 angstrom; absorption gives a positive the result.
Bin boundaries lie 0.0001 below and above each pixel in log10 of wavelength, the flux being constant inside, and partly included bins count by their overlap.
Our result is 0.6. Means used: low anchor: 0.699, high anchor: 0.666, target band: 0.662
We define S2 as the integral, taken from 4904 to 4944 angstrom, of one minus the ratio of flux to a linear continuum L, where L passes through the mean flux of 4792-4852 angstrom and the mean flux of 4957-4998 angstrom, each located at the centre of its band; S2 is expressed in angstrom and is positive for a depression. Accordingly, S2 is 2.6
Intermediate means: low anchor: 0.687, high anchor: 0.675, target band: 0.636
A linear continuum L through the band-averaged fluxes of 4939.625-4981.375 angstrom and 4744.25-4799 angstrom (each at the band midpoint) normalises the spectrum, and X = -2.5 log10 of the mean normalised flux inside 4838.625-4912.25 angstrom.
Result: 0.06 mag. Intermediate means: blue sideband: 0.689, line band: 0.647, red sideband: 0.683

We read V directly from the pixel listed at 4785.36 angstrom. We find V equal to 0.6502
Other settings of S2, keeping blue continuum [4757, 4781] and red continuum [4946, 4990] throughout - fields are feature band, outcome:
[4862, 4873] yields 1.0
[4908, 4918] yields 0.6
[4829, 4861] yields 1.2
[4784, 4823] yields -0.9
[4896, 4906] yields -0.2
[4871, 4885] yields 0.6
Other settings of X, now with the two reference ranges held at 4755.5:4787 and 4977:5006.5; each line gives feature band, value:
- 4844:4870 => 0.070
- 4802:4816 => -0.050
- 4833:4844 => -0.016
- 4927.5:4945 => 0.023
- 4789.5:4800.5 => -0.040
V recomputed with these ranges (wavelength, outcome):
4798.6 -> 0.69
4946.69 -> 0.6888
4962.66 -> 0.7107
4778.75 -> 0.7086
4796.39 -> 0.6933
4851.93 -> 0.6489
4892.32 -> 0.6608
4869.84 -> 0.6487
